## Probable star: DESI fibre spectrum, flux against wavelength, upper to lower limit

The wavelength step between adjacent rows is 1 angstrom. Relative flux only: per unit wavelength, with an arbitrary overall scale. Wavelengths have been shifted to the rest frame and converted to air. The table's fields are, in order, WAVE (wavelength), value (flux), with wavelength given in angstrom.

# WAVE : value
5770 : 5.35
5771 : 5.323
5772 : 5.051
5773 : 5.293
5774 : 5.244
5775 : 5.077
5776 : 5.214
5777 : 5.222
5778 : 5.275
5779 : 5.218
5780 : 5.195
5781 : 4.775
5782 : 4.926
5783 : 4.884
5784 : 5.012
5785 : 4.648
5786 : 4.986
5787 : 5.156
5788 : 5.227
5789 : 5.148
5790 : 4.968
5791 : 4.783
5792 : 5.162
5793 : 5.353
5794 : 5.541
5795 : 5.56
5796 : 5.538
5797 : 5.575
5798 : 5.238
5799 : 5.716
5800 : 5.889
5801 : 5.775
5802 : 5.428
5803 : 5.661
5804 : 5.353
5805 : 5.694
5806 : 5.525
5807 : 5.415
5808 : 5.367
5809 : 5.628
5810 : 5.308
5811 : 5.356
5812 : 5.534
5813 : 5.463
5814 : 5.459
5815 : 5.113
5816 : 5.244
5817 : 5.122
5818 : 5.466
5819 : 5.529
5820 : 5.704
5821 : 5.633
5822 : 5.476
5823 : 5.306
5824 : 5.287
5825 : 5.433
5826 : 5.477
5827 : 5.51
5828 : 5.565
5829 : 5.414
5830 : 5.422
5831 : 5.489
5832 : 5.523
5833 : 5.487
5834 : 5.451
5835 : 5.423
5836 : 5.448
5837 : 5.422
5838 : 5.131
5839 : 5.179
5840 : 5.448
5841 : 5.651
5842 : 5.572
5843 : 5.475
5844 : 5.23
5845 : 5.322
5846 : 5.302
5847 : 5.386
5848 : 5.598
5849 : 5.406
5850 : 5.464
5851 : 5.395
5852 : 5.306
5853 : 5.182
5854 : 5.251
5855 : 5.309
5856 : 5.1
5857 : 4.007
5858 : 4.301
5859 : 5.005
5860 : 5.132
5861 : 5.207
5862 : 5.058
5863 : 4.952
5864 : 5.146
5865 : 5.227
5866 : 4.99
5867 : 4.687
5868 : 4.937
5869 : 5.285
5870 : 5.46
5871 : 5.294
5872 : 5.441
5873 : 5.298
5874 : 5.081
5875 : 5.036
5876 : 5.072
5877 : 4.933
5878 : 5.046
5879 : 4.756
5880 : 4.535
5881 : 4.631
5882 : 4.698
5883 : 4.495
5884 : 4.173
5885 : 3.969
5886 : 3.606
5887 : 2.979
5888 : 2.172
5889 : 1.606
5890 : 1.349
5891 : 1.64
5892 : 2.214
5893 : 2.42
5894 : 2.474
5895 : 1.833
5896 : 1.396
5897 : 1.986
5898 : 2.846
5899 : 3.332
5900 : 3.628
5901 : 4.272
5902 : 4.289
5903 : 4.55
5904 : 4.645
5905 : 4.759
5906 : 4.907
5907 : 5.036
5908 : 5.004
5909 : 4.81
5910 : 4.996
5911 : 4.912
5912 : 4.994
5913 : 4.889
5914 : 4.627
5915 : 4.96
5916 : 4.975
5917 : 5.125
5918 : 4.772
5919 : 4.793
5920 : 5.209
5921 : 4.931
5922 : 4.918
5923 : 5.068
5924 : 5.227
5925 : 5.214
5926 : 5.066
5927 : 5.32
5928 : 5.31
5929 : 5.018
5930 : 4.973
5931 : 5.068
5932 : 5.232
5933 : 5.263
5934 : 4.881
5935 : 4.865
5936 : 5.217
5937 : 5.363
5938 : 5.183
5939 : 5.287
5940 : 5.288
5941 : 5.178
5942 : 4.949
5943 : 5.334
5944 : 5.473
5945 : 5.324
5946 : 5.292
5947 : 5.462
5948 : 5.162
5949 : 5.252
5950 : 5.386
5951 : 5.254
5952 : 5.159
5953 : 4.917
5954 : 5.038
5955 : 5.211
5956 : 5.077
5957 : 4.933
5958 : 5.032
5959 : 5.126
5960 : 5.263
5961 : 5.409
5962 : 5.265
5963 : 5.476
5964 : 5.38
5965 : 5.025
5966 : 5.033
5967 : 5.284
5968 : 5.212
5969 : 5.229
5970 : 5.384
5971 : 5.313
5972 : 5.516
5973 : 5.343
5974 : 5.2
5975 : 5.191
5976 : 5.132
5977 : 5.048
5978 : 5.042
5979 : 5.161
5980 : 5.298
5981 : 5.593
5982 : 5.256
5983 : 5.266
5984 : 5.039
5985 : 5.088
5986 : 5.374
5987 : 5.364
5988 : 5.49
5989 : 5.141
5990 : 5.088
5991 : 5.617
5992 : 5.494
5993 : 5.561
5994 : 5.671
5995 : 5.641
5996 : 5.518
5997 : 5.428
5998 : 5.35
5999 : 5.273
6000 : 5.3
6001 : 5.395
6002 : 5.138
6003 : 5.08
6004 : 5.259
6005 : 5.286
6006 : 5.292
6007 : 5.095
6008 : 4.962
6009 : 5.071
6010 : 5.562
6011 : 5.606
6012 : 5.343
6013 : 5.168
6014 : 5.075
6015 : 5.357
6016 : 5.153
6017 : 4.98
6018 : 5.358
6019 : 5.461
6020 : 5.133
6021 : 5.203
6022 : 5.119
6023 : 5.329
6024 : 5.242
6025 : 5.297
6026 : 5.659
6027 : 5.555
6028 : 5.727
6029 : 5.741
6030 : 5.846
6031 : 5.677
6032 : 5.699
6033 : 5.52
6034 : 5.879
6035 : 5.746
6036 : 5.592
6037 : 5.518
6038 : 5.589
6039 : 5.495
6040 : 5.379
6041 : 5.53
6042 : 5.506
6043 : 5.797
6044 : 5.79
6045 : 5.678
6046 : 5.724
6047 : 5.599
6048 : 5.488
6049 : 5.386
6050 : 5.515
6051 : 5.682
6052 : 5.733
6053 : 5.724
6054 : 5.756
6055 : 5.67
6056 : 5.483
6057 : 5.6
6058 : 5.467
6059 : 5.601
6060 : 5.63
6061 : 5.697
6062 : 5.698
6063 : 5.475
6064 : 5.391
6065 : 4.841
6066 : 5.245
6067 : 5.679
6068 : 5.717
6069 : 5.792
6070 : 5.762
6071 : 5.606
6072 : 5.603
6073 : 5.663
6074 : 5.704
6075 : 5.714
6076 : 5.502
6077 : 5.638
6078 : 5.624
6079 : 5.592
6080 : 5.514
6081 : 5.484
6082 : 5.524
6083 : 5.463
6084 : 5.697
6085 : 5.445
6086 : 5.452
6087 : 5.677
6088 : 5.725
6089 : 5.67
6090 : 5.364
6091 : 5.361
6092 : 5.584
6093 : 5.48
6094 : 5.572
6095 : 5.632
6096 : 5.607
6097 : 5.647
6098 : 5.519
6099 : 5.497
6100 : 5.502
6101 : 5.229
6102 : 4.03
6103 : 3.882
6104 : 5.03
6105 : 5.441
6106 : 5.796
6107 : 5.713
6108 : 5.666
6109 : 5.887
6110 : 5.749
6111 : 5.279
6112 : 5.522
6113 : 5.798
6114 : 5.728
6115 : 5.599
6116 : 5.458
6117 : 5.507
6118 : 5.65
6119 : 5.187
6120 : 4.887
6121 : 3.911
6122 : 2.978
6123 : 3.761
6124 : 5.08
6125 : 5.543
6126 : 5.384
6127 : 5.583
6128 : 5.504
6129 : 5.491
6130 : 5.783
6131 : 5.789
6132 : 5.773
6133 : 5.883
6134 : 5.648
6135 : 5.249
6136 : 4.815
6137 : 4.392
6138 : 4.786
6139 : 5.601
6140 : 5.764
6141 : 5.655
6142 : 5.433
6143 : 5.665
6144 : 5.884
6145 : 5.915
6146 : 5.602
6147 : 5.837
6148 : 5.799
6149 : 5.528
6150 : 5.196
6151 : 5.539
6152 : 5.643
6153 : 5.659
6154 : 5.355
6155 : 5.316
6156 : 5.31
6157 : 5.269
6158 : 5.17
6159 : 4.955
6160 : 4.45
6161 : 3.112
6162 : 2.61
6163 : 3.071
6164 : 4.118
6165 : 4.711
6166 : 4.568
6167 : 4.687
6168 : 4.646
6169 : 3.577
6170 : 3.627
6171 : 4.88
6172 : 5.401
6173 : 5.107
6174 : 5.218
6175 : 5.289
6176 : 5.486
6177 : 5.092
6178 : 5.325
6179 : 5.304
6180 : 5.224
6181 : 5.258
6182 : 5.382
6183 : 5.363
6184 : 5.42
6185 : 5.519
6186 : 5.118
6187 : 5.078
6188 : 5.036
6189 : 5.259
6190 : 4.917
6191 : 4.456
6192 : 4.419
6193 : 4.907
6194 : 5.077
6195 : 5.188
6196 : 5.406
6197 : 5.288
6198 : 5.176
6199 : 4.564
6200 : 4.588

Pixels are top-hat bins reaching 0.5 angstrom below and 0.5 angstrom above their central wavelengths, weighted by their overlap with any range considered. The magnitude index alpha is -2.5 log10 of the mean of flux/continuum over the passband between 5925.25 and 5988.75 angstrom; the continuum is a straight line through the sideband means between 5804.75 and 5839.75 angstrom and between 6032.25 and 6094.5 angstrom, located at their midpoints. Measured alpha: 0.06 mag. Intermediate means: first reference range 5.43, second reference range 5.58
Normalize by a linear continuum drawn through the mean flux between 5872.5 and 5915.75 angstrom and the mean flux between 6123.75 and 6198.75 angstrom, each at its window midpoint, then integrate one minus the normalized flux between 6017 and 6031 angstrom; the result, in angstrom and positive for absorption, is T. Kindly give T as -2.8 angstrom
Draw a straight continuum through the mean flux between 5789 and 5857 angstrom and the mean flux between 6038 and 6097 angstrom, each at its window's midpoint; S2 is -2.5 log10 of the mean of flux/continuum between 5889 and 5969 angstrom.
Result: 0.17 mag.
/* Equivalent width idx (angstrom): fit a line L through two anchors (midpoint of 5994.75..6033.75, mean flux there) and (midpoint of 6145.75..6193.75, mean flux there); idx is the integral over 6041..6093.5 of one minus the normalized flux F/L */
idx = -3.6 angstrom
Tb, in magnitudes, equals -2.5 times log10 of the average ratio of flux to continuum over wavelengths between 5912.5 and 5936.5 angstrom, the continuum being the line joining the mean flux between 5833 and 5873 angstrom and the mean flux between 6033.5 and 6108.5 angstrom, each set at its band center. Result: 0.06 mag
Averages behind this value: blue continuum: 5.22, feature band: 5.04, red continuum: 5.53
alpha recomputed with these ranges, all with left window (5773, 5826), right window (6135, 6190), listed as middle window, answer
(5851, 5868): 0.06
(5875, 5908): 0.41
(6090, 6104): -0.03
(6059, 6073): -0.09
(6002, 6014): -0.01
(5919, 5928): 0.03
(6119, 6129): 0.06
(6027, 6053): -0.10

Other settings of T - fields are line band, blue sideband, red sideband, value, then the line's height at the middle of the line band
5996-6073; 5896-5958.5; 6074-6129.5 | -4.4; 5.18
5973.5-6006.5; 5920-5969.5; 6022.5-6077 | 0.3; 5.36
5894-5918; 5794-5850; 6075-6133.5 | 5.5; 5.44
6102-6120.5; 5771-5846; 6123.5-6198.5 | -0.8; 5.16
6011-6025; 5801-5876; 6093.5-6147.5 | 0.2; 5.34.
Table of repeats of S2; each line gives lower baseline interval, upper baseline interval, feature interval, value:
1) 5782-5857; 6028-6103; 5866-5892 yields 0.27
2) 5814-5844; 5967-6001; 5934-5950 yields 0.02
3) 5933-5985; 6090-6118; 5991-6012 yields -0.02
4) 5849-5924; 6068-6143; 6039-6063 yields -0.09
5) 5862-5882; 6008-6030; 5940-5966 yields 0.00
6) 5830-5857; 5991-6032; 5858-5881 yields 0.07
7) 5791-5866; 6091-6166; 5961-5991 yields 0.01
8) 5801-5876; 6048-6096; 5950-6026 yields 0.04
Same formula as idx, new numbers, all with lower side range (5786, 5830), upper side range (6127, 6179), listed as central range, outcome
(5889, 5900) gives 6.48 angstrom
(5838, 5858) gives 0.43 angstrom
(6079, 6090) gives -0.83 angstrom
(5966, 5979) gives 0.10 angstrom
